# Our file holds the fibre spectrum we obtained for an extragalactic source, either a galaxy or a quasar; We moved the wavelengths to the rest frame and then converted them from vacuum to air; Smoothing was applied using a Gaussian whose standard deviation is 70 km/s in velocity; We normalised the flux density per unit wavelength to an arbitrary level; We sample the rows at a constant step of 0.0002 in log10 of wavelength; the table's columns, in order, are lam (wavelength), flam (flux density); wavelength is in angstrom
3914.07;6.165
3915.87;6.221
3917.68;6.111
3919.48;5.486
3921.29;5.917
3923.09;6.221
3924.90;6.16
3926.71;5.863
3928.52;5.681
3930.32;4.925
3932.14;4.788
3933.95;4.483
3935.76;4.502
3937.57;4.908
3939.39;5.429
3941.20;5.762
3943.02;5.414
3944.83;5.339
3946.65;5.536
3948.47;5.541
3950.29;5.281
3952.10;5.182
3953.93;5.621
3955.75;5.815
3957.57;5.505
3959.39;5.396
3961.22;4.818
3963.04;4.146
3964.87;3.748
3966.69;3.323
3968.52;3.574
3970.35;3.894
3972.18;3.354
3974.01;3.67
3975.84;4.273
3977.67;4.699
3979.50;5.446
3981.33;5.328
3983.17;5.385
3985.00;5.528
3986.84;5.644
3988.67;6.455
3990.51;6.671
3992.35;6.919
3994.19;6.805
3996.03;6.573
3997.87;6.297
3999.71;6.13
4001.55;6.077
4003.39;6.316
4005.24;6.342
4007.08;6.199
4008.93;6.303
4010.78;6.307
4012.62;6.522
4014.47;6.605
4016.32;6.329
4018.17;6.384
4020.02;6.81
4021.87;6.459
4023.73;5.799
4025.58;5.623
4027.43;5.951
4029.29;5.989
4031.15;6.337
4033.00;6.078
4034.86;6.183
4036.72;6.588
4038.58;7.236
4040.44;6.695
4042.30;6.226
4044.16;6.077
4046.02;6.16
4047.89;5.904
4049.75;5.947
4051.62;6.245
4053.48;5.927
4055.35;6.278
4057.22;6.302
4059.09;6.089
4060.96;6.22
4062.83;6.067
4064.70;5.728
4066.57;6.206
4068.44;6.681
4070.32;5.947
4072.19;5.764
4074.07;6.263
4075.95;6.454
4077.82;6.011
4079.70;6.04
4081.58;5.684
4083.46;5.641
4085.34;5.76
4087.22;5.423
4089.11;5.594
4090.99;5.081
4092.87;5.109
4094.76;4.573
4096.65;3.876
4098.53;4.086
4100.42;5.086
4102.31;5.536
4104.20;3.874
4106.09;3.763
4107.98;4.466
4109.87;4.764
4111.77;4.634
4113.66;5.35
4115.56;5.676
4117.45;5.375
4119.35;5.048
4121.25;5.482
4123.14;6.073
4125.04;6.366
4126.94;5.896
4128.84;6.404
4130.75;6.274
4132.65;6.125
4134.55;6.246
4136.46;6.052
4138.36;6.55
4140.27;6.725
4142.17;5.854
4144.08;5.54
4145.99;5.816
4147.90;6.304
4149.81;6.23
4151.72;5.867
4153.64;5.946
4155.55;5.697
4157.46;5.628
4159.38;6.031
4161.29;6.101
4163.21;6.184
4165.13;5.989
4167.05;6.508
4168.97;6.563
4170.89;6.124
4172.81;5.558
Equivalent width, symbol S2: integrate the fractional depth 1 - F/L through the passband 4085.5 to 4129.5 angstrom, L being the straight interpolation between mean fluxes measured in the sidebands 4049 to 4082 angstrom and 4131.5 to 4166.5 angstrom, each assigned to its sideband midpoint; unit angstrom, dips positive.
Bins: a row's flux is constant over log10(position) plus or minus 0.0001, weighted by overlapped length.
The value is 7.0 angstrom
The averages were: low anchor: 6.11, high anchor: 6.06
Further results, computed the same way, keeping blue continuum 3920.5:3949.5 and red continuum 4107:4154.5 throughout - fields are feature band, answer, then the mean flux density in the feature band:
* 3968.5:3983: 2.9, 4.38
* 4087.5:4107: 3.6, 4.68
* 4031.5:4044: -1.9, 6.47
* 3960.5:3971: 3.0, 3.9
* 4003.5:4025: -3.1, 6.35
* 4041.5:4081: -3.2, 6.12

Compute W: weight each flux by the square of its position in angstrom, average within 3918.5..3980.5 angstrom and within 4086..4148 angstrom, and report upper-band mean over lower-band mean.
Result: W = 1.2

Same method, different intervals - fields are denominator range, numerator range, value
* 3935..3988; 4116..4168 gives 1.34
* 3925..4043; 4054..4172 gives 1.09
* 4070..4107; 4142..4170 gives 1.18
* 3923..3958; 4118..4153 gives 1.24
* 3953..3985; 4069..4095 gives 1.31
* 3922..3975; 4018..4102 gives 1.26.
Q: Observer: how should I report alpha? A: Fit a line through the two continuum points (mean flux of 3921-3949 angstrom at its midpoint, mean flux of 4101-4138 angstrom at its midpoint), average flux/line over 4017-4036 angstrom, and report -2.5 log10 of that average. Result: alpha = -0.14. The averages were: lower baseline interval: 5.39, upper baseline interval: 5.46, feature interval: 6.17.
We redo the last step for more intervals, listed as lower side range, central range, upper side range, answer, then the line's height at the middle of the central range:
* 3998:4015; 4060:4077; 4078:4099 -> -0.12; 5.49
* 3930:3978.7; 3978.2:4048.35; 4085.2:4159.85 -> -0.23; 5.03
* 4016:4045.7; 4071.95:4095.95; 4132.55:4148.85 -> 0.11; 6.22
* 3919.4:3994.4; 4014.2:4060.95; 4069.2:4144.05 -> -0.17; 5.36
